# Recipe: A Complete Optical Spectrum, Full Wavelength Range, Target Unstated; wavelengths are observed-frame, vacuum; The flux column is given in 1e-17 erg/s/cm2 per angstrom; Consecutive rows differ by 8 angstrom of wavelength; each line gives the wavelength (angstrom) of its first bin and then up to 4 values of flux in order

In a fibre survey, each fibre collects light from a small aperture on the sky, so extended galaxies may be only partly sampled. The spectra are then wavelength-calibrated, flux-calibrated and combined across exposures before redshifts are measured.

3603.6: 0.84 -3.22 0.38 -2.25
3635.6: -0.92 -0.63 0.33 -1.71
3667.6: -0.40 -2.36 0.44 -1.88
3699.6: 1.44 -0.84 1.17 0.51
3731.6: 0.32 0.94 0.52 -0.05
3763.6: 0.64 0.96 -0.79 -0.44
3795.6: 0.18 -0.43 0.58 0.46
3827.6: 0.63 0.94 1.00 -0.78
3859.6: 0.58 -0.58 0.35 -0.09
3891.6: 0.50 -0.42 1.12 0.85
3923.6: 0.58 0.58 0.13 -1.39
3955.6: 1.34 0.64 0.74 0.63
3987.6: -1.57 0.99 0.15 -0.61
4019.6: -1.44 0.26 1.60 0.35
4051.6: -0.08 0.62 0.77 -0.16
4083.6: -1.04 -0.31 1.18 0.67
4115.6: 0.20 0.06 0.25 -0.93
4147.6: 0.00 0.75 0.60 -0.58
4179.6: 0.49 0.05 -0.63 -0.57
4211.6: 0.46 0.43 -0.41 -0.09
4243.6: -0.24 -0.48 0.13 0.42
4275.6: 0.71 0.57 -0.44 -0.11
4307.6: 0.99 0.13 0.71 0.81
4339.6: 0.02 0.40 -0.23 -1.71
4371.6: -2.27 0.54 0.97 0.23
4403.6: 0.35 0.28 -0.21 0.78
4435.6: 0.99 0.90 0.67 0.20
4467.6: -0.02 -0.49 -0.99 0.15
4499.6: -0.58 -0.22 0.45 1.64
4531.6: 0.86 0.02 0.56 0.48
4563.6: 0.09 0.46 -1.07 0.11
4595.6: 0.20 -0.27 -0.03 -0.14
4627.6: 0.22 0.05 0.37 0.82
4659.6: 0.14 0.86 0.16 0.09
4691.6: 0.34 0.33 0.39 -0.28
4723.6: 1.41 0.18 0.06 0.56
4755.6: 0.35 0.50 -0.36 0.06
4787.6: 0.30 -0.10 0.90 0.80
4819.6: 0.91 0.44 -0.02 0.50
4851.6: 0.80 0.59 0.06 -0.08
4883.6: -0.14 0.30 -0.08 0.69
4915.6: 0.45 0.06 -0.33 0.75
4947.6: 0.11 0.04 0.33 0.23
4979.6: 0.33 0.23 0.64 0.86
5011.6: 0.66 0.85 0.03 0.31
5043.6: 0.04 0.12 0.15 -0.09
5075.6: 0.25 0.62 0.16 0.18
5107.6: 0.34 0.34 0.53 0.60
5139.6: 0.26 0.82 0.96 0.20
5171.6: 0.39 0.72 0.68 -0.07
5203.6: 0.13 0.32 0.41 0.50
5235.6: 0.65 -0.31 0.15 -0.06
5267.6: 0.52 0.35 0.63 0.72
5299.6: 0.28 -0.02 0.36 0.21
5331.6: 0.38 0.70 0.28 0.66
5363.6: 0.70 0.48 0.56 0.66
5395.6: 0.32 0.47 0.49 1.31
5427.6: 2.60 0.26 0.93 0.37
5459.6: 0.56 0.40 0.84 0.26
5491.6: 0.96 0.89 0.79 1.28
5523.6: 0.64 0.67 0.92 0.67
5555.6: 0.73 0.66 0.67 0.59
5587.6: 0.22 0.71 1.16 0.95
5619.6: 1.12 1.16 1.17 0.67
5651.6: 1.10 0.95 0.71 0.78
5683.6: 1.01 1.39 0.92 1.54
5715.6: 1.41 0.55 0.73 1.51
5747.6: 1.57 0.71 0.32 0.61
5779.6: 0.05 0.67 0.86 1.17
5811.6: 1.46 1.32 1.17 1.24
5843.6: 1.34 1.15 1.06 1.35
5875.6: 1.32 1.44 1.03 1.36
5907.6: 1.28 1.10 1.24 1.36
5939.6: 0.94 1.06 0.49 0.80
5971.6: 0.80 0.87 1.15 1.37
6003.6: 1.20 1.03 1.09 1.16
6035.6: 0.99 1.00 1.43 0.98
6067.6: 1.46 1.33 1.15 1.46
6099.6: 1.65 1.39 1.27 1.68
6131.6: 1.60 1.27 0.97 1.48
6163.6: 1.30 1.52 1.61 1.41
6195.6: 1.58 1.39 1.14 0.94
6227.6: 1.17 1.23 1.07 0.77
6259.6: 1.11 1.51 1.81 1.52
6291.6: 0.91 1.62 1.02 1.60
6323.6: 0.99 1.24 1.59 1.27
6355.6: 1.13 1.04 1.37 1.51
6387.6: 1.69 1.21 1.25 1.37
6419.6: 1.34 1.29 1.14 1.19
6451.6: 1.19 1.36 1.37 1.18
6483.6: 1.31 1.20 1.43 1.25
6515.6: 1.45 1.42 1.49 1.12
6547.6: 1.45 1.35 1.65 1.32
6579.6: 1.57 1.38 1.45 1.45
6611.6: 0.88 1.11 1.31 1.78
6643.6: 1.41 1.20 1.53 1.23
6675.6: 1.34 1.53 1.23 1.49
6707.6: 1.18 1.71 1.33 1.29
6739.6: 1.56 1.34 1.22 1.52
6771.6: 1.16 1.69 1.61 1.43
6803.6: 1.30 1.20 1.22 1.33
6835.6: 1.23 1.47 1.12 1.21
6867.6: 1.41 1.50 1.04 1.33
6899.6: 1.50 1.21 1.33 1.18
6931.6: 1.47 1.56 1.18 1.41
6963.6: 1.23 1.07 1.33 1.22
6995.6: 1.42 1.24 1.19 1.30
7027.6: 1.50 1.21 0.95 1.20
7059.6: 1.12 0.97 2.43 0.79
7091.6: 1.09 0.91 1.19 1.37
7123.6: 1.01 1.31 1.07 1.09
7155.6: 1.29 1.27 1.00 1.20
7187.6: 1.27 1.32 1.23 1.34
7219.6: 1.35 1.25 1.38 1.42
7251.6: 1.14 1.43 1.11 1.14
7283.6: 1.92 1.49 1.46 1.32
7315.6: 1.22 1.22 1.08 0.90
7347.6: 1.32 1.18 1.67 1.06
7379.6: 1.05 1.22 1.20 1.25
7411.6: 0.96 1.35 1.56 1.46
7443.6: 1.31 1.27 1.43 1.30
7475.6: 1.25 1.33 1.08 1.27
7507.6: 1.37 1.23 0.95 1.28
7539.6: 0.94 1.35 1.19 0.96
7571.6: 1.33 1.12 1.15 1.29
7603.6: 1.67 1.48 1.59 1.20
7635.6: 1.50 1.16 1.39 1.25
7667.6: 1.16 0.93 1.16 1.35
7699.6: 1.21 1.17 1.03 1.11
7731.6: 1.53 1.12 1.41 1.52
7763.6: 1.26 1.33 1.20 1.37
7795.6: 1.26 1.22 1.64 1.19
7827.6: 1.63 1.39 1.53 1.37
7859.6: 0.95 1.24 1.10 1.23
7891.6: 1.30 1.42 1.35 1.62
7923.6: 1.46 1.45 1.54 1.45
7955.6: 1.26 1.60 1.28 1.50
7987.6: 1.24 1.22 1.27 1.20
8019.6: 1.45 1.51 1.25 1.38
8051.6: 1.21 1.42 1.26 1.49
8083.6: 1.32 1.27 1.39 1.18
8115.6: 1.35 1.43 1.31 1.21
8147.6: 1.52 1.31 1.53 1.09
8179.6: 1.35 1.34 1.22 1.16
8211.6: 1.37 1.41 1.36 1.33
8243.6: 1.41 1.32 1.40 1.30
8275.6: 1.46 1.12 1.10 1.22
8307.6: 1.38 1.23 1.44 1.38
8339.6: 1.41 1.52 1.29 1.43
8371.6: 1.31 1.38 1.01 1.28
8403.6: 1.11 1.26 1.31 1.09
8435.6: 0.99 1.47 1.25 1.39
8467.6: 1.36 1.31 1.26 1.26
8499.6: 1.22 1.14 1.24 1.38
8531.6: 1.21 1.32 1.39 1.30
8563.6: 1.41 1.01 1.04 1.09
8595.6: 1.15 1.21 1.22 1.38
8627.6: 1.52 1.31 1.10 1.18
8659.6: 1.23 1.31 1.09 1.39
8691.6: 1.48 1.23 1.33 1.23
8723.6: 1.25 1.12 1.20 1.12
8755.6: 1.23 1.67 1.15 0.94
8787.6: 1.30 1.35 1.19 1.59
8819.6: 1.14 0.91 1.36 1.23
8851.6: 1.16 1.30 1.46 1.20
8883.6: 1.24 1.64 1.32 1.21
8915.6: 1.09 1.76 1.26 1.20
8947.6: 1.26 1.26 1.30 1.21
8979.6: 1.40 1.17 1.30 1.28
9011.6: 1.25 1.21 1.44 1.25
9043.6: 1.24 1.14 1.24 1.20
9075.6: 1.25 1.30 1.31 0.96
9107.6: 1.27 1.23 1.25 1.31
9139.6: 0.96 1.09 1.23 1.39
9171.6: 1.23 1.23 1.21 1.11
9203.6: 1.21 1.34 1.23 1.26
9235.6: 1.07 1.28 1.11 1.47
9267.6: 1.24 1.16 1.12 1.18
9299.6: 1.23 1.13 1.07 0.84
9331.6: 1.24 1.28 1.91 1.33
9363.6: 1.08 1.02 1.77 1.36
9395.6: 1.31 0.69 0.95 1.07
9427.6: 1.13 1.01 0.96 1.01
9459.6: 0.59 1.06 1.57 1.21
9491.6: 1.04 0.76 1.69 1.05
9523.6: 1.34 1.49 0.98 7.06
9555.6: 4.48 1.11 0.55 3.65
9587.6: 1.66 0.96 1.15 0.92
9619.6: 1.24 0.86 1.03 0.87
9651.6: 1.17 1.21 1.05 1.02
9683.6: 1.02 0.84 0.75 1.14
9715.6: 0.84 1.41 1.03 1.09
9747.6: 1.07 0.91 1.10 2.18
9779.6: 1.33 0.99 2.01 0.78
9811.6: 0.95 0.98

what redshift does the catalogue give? 0.45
